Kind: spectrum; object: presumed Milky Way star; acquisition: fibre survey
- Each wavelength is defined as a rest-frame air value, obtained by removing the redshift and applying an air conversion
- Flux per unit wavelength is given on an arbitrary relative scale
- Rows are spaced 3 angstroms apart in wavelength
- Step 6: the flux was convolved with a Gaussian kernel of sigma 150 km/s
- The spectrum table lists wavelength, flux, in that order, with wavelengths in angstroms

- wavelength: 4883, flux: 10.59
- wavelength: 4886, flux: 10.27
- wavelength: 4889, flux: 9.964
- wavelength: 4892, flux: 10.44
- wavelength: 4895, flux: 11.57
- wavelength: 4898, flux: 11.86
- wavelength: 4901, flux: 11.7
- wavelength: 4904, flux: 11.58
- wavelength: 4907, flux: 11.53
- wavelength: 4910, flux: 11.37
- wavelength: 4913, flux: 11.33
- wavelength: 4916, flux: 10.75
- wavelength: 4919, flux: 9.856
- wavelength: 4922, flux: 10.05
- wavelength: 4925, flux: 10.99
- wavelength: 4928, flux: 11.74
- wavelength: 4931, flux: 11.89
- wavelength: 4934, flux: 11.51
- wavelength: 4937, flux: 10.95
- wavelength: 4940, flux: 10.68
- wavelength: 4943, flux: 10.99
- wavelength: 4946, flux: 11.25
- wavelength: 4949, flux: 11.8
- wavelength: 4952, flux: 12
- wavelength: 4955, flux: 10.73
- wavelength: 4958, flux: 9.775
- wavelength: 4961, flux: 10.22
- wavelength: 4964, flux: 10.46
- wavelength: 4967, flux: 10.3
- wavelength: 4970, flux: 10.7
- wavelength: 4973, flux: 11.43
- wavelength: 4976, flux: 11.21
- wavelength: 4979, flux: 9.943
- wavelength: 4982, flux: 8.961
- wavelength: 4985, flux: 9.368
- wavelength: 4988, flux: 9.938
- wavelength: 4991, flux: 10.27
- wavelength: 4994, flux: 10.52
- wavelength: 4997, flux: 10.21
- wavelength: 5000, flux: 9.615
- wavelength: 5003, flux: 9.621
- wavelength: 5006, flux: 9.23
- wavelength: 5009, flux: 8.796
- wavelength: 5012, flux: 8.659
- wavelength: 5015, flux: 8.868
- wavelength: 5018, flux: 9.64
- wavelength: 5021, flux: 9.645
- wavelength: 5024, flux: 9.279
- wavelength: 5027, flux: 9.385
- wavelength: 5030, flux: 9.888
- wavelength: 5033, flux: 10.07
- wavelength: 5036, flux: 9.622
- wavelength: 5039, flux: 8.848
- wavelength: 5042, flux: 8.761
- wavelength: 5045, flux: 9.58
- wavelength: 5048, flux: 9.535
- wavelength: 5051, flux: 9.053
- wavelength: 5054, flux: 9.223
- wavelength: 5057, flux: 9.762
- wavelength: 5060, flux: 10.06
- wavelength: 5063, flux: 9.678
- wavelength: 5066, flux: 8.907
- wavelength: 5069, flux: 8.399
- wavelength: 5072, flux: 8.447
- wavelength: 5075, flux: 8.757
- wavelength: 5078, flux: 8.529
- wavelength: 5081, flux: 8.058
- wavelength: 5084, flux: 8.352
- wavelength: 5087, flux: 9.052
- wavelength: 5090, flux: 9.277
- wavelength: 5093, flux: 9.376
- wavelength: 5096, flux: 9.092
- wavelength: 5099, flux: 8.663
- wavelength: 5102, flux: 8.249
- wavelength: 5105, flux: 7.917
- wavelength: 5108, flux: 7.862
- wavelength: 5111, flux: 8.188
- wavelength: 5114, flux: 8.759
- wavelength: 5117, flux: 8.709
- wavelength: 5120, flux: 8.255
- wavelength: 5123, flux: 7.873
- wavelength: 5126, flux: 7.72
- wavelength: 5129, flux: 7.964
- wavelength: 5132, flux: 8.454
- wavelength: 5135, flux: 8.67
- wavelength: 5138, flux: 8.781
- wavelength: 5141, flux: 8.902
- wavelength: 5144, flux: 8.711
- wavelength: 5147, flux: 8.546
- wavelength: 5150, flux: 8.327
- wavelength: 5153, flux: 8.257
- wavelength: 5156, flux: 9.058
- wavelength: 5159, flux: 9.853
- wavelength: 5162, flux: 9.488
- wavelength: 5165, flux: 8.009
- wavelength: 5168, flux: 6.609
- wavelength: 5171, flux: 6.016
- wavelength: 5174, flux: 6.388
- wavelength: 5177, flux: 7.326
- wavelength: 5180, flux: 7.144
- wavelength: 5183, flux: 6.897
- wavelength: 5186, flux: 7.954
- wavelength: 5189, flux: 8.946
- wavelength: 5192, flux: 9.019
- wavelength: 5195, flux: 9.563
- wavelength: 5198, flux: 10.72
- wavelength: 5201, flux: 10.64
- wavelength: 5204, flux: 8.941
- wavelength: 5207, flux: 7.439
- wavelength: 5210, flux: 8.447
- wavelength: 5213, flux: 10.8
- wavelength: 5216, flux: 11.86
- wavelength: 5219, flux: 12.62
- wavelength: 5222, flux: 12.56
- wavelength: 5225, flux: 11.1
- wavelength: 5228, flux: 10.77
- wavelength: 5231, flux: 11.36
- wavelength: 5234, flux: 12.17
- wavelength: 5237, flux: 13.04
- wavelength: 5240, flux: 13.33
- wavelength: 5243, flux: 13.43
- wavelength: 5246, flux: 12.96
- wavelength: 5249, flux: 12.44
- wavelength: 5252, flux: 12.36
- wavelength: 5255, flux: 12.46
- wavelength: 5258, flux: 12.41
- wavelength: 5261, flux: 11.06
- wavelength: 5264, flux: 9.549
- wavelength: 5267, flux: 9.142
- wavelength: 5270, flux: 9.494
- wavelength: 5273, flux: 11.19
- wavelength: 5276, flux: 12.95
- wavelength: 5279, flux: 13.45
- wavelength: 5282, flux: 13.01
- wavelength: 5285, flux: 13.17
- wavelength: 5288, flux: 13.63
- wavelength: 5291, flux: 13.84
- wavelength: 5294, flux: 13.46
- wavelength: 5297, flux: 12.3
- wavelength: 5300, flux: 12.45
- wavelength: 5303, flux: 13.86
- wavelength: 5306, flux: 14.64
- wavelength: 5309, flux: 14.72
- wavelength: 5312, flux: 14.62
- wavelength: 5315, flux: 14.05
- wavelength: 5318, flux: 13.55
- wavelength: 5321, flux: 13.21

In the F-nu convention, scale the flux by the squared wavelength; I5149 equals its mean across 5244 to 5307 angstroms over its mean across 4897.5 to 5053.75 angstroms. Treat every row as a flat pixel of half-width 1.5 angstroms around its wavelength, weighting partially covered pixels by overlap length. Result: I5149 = 1.35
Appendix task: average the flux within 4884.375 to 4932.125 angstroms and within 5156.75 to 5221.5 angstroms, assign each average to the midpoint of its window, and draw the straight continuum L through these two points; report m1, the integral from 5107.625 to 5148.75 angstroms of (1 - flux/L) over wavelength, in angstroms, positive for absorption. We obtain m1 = 4.1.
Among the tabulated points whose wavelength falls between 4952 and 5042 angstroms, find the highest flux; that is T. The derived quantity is 12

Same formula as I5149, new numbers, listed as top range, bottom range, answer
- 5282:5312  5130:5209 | 1.70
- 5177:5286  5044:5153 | 1.32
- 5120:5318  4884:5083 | 1.15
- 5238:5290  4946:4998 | 1.30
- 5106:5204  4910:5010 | 0.86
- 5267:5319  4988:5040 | 1.53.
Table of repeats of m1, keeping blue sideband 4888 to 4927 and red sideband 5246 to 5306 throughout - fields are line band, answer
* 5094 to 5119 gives 7.0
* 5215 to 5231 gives 0.5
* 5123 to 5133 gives 3.2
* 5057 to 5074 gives 3.6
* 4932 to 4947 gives 0.0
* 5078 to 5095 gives 4.1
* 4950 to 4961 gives 0.4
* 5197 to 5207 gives 2.0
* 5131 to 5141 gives 2.7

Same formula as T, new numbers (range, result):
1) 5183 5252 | 13.43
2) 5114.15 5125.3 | 8.709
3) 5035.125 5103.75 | 10.06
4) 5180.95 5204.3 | 10.72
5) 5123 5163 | 9.853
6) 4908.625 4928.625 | 11.74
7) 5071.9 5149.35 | 9.376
